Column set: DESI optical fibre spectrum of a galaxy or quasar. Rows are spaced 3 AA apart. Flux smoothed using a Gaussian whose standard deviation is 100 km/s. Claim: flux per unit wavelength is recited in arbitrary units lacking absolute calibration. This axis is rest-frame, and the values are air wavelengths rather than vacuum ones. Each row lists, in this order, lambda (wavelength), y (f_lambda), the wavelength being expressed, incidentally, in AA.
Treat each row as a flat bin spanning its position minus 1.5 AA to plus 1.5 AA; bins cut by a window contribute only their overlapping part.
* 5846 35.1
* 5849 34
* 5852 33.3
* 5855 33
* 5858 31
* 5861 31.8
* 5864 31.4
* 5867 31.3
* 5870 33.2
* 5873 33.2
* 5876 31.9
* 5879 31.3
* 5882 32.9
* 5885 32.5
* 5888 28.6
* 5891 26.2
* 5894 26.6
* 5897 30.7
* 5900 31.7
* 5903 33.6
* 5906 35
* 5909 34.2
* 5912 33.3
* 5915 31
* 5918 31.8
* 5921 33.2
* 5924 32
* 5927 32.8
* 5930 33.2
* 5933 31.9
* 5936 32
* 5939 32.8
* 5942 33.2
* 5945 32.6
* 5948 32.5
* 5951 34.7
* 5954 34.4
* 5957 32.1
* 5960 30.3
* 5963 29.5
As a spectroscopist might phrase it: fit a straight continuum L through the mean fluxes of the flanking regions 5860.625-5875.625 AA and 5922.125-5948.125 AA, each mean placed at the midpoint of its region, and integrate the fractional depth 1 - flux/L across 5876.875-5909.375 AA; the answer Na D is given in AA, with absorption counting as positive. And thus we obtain 1.22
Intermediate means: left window 32.2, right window 32.6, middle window 31.1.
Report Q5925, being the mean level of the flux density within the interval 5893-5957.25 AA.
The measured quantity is 32.6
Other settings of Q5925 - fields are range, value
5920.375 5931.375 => 32.8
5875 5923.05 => 31.5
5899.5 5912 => 33.7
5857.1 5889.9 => 31.7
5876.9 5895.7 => 29.8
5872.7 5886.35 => 32.3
